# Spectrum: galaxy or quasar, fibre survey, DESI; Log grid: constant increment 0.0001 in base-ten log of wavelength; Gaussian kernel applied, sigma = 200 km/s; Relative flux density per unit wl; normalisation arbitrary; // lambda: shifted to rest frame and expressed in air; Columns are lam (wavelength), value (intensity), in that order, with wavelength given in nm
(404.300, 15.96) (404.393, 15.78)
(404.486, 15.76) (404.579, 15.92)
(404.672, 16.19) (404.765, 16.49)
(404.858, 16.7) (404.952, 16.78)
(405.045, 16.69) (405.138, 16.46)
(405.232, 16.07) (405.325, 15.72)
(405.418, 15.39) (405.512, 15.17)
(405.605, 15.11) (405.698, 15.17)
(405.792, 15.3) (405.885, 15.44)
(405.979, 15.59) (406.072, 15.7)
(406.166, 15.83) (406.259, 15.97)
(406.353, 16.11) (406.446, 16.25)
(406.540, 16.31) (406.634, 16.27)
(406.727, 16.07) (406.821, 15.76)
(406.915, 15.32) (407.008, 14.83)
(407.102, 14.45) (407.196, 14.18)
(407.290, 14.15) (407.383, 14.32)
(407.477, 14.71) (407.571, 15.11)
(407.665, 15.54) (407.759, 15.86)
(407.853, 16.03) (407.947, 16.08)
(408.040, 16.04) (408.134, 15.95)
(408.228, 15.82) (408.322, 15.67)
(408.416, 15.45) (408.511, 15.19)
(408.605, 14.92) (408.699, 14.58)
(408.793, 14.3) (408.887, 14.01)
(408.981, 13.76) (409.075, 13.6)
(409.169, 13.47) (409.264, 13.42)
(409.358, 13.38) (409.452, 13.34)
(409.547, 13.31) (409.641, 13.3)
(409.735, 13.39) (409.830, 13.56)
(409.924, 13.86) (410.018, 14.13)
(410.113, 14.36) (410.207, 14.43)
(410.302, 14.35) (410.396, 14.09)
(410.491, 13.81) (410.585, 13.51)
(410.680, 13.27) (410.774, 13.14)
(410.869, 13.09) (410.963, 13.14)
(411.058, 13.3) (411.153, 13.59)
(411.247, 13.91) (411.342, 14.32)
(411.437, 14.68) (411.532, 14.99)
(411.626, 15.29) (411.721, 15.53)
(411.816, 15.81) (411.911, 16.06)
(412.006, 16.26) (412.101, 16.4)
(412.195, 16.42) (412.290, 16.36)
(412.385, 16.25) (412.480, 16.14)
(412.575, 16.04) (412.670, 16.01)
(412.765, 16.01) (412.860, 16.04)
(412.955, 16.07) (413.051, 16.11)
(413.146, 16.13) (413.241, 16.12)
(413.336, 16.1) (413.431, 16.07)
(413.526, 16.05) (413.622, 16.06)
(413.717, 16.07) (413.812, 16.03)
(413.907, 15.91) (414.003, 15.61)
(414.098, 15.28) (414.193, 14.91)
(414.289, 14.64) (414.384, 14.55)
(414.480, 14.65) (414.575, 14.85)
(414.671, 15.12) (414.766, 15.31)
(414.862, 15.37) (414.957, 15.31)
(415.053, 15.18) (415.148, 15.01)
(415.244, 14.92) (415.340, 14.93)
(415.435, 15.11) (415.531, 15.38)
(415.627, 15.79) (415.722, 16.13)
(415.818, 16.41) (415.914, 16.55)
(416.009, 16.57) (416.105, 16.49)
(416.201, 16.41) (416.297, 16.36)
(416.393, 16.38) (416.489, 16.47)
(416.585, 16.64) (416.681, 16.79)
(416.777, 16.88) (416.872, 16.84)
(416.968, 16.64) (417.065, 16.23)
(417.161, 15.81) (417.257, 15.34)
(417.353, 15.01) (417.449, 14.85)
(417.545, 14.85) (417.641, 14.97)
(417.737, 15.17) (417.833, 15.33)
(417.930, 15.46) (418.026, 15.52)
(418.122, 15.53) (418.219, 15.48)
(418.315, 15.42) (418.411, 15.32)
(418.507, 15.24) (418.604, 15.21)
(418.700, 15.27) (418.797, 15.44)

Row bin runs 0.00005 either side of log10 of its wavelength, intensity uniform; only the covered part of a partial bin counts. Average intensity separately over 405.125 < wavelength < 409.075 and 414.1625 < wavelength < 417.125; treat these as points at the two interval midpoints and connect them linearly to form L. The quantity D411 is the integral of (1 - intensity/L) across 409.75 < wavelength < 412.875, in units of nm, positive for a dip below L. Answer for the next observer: 0.16 nm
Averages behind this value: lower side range 15.3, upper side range 15.8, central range 14.8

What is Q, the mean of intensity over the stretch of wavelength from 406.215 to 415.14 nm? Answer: 15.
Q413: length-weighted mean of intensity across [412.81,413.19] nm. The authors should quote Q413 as 16.1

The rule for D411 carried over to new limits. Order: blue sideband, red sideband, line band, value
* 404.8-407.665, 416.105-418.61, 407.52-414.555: 0.322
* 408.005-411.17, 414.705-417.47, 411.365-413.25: -0.136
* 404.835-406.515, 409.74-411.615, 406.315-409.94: 0.020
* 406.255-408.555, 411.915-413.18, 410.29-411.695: 0.180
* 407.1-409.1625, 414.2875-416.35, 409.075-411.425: 0.229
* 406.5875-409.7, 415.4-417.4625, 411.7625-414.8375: -0.030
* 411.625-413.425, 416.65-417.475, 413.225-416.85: 0.072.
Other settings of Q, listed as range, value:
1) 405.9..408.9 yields 15.4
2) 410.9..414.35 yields 15.5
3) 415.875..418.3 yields 15.9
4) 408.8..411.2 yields 13.6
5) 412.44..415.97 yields 15.6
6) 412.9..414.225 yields 15.9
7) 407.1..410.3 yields 14.5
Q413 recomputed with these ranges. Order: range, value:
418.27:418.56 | 15.3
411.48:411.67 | 15.2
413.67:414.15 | 15.8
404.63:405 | 16.5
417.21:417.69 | 15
